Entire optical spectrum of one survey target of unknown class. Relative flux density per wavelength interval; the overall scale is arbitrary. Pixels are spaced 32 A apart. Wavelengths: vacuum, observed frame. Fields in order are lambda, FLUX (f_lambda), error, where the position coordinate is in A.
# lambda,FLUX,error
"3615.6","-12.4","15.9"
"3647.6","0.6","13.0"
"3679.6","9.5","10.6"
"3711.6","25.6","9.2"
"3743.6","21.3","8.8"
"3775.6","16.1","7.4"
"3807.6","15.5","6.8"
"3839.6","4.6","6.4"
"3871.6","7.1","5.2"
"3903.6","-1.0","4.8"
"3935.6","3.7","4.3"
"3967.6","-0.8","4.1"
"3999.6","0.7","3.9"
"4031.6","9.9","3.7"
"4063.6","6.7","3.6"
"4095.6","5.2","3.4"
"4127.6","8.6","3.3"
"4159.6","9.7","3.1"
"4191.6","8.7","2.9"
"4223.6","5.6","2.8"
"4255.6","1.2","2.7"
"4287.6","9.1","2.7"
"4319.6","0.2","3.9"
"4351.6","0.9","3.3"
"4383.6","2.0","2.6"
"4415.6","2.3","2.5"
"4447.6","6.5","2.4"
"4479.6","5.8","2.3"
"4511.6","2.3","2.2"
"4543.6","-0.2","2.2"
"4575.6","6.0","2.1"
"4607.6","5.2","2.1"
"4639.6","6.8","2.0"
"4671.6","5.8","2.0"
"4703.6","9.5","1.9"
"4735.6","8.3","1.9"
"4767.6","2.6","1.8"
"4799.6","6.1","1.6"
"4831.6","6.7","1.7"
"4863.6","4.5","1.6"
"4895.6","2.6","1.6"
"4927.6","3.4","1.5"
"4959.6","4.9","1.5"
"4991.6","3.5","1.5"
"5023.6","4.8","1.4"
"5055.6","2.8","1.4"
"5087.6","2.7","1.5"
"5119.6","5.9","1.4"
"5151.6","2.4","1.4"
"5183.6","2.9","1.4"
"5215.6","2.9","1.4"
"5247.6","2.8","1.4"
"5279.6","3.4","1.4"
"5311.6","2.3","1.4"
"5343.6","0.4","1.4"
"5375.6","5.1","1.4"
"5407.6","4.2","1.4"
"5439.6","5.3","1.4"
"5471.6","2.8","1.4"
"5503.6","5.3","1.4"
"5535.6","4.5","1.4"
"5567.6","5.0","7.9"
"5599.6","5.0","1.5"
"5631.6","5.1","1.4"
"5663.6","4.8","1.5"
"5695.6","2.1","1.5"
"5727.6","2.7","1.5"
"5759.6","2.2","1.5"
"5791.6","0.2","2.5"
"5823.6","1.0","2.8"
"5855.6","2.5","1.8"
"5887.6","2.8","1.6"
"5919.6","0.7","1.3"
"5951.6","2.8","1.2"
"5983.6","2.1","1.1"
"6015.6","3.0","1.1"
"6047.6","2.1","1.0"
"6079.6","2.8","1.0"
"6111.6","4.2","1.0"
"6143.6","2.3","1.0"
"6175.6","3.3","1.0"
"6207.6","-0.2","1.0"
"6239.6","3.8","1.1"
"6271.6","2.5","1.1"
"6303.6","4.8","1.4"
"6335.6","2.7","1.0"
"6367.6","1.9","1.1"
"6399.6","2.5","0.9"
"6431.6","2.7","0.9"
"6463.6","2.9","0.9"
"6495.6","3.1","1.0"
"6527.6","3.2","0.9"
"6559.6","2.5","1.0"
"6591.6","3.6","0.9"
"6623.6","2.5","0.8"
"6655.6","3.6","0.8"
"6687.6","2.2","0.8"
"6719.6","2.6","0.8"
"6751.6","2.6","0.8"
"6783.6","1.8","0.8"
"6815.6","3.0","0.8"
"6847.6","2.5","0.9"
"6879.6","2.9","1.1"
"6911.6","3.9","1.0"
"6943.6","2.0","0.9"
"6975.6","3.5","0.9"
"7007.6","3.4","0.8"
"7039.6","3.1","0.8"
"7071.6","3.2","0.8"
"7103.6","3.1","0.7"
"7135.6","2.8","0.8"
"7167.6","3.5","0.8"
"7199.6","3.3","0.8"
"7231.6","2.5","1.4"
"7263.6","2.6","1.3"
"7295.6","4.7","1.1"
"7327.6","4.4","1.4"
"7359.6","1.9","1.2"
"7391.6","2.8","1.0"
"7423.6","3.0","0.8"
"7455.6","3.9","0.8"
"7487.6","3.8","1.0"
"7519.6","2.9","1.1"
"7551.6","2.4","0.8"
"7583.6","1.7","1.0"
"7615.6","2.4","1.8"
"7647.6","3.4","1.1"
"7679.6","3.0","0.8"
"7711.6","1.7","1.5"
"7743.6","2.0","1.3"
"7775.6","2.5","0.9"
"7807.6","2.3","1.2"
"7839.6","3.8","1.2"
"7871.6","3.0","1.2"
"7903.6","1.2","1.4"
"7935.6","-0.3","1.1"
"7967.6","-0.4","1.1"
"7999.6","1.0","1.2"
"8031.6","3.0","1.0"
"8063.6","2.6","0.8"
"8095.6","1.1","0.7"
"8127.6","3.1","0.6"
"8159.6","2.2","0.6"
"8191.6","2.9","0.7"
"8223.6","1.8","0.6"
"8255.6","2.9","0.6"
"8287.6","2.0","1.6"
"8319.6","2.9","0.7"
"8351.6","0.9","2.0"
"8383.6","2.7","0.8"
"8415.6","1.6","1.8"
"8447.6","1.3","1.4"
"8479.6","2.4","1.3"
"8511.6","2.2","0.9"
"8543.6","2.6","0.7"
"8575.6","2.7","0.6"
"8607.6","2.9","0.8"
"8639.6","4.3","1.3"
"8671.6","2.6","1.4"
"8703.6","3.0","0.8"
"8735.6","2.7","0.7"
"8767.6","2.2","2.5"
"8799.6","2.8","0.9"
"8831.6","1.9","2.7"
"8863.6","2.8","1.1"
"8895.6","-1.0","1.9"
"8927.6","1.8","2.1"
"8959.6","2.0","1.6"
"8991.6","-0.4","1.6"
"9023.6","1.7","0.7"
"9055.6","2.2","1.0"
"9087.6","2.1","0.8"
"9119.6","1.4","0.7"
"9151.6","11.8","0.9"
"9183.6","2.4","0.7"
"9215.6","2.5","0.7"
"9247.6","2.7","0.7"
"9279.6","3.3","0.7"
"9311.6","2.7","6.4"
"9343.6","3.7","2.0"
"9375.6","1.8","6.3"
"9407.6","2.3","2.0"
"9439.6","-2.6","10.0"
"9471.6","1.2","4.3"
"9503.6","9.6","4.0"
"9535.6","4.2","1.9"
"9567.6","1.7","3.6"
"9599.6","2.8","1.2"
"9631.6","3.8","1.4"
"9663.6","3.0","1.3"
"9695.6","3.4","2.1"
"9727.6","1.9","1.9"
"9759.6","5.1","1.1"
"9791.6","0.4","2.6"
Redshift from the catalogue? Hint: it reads 1.454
